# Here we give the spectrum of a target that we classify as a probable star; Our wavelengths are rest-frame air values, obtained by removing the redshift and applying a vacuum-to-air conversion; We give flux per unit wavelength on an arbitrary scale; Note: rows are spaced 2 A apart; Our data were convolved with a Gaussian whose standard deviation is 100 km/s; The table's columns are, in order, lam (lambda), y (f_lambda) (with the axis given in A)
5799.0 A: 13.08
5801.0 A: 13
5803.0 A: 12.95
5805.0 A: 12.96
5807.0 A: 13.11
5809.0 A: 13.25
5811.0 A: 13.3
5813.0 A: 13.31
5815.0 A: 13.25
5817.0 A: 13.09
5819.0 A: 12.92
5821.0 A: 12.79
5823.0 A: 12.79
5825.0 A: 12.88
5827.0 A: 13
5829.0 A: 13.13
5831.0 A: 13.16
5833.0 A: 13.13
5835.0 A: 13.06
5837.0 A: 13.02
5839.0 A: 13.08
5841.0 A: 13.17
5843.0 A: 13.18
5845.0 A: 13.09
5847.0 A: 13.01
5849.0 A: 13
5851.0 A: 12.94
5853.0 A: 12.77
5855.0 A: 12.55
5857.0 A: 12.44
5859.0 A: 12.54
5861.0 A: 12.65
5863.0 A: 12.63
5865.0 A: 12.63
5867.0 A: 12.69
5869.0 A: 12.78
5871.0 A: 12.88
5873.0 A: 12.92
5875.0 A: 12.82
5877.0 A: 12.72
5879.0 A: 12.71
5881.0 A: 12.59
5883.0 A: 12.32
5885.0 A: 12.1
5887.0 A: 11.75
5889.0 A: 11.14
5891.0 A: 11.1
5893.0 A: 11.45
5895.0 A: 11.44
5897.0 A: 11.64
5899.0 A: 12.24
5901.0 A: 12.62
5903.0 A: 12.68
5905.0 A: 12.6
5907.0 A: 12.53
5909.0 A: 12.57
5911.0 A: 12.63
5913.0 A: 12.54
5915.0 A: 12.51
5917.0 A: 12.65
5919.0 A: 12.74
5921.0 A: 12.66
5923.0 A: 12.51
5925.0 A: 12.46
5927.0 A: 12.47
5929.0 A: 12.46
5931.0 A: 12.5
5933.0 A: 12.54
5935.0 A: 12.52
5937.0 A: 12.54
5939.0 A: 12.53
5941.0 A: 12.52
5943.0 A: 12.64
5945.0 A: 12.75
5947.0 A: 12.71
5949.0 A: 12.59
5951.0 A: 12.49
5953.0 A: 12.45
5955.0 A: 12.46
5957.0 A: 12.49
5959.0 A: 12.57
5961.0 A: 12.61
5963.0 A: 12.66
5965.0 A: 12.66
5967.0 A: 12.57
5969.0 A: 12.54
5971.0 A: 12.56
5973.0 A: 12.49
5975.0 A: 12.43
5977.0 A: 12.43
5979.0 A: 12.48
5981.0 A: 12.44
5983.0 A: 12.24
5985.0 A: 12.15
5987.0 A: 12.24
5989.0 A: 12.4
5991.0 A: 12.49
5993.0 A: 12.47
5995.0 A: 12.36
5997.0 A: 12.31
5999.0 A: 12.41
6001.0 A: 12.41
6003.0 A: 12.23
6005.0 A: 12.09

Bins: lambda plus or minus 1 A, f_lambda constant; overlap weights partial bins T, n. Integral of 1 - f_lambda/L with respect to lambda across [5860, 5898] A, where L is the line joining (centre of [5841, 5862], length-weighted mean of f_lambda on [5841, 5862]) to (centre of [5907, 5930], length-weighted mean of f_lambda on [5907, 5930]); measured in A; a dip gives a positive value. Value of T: 1.4 A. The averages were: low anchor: 12.8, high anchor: 12.6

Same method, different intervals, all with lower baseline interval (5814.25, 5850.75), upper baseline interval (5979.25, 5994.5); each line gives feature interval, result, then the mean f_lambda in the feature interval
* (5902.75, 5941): 0.3 A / 12.6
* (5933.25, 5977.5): -0.2 A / 12.6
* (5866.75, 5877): 0.0 A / 12.8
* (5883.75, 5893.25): 0.9 A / 11.5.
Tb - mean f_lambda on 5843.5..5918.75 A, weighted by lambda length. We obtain 12.5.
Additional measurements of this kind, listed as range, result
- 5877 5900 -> 11.9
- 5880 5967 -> 12.4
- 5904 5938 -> 12.6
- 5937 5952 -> 12.6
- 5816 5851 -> 13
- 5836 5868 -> 12.8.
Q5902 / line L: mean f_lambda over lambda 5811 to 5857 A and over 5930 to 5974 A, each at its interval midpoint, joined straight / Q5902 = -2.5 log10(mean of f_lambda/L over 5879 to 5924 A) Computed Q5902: 0.04 mag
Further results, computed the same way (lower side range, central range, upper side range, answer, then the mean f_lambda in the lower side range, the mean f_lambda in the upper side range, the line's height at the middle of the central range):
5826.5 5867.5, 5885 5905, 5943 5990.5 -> 0.08 mag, 12.9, 12.5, 12.7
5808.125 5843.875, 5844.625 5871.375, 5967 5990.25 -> 0.02 mag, 13.1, 12.4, 12.9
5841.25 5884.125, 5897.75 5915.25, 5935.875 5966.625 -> 0.01 mag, 12.8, 12.6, 12.7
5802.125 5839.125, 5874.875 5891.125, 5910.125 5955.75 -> 0.05 mag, 13.1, 12.6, 12.8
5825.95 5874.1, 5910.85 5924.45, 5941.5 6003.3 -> 0.01 mag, 12.9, 12.5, 12.7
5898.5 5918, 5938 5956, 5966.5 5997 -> -0.01 mag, 12.6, 12.4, 12.5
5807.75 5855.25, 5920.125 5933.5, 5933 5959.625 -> 0.01 mag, 13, 12.6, 12.6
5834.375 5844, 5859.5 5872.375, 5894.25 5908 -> 0.00 mag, 13.1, 12.3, 12.7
